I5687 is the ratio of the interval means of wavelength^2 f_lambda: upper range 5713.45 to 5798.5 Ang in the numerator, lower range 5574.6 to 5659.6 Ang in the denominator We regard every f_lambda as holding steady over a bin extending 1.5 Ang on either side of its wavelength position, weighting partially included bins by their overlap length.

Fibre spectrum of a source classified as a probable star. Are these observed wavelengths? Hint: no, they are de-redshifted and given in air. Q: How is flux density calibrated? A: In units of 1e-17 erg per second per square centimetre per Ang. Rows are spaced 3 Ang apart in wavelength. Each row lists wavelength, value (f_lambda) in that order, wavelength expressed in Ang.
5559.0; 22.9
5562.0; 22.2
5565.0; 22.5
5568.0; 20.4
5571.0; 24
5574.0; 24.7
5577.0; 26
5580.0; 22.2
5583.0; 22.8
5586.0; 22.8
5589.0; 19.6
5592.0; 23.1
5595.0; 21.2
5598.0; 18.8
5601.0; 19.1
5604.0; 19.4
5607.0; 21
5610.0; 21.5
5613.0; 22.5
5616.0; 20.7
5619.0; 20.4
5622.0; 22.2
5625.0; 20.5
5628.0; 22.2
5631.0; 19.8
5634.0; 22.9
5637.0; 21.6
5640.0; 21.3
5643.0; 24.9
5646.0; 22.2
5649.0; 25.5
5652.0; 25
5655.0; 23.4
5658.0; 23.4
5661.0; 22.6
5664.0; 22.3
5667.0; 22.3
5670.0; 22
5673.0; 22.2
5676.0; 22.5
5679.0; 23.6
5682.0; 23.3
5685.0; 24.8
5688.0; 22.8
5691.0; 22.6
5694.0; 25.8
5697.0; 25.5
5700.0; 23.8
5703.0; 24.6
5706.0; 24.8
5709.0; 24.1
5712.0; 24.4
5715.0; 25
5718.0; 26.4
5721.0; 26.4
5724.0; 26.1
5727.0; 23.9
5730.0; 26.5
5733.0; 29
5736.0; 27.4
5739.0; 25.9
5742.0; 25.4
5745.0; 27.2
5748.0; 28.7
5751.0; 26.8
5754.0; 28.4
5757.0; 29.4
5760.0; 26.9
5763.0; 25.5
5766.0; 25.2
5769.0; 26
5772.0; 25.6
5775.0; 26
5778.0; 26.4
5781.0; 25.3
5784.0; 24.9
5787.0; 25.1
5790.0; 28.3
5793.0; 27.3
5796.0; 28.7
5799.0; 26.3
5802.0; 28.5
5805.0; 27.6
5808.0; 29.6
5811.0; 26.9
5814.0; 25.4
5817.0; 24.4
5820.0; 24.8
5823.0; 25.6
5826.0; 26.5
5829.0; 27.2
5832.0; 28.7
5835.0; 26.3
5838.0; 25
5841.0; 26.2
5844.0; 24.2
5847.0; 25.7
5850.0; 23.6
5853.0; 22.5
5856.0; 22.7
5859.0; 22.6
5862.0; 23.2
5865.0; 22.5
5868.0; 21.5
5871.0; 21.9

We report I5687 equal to 1.3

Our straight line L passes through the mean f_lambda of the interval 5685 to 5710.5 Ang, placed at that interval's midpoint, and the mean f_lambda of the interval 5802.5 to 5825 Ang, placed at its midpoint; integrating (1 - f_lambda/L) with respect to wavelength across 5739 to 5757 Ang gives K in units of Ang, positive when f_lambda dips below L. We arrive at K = -1.53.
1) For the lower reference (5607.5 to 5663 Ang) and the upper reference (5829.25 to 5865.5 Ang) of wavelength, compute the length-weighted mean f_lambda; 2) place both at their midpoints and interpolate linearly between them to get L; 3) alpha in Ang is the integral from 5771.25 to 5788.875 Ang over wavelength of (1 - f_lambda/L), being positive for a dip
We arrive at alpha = -1.3 Ang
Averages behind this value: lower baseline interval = 22.3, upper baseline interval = 24.6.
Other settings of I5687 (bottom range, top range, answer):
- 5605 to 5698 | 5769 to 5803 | 1.23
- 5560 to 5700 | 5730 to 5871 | 1.23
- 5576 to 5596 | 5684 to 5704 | 1.12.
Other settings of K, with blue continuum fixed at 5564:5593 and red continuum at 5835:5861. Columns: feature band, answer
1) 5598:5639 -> 3.6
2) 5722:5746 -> -2.9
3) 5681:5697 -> -0.5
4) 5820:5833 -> -1.4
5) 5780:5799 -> -2.2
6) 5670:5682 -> 0.3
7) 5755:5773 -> -2.1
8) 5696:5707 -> -0.6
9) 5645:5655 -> -0.4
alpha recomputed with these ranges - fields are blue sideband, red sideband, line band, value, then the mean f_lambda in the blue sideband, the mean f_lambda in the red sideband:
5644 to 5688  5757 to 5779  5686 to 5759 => -2.9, 23.2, 26.2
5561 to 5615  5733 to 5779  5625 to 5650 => 1.0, 21.9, 26.8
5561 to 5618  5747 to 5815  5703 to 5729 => 0.0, 21.8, 26.9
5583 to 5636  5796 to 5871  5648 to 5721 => -4.5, 21.1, 25.3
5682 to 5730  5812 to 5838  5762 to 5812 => -2.0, 24.7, 26.1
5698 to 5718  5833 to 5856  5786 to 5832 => -4.1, 24.6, 24.7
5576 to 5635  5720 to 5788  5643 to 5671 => -0.2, 21.4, 26.4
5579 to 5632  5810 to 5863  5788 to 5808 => -2.8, 21.1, 25.1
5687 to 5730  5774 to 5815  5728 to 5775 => -1.8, 24.8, 26.9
